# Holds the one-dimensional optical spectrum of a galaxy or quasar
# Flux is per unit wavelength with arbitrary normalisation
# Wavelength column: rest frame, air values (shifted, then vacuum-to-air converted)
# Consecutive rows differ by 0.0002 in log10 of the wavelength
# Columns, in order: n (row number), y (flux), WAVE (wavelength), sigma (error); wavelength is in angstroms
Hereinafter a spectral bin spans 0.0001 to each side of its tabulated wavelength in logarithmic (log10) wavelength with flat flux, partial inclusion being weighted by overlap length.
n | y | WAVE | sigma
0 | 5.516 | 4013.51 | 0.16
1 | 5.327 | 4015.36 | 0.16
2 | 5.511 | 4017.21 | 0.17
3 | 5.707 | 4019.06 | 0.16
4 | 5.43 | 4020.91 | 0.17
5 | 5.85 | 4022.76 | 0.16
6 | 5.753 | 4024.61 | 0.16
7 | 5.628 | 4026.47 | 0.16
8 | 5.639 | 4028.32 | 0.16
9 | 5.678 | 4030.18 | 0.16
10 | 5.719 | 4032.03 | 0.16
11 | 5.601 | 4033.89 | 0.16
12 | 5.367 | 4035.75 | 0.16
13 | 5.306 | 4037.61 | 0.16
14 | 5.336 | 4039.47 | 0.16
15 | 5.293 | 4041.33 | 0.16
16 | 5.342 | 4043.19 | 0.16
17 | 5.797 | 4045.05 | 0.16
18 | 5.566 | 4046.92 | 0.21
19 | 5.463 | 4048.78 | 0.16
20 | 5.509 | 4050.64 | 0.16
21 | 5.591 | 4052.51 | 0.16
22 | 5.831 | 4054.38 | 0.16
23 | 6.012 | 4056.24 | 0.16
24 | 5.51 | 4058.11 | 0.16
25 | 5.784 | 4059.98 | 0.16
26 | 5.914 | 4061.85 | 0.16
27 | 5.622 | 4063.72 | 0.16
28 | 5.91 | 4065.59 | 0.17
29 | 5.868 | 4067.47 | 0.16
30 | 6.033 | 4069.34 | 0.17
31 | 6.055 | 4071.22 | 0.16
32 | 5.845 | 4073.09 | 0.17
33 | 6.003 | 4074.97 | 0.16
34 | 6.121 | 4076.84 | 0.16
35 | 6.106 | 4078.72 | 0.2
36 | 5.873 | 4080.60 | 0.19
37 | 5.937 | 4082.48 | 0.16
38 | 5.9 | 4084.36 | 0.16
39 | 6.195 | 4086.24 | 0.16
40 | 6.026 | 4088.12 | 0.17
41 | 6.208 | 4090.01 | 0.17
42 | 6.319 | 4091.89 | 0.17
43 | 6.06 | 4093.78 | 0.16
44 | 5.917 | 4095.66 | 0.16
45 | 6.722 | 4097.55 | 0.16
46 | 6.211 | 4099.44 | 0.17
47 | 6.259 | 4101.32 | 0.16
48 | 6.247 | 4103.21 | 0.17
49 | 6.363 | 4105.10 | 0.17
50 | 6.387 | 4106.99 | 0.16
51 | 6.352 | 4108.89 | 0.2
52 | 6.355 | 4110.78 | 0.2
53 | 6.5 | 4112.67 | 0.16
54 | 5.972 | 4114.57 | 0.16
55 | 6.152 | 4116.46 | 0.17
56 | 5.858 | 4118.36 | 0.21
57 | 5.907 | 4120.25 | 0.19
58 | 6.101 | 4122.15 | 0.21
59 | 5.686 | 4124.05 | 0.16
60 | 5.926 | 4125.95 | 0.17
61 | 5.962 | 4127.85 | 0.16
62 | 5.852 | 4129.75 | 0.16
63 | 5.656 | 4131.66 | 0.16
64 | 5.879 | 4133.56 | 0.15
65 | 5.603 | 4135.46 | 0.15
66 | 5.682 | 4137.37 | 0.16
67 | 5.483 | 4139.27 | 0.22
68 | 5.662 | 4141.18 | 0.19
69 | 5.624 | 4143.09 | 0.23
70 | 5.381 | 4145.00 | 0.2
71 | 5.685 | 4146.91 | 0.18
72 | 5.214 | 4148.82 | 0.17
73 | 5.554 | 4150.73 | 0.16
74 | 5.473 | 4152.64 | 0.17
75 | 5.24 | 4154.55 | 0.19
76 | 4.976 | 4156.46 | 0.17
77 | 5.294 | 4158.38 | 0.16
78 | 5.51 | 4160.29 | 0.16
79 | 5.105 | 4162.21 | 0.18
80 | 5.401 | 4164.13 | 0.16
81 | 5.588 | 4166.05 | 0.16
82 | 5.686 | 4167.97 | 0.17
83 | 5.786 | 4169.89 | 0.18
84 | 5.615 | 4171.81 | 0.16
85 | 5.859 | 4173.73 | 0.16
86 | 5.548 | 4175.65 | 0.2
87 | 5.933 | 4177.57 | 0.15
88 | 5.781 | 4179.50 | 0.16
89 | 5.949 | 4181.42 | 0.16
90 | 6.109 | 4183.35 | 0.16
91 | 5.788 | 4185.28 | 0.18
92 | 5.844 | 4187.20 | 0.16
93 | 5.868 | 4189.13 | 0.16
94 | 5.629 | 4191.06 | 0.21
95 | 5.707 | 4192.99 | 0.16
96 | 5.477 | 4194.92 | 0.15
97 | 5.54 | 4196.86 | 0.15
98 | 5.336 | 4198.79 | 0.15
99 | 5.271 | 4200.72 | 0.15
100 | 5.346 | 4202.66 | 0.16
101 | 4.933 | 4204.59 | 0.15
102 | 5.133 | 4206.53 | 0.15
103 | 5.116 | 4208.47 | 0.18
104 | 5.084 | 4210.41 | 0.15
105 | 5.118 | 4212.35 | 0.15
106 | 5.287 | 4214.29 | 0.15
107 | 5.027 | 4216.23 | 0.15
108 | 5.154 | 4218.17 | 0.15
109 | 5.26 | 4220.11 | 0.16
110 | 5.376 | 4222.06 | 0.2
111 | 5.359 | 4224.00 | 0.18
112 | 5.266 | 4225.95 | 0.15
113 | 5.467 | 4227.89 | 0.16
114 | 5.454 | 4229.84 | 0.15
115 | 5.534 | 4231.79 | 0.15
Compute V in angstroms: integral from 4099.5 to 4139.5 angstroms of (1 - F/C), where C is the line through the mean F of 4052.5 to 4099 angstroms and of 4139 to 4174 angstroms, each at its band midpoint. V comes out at -2.2 angstroms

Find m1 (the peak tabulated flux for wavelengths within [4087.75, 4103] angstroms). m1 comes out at 6.722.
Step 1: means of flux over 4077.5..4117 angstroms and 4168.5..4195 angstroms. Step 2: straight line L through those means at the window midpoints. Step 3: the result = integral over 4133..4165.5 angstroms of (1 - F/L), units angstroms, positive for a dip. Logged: 2.7 angstroms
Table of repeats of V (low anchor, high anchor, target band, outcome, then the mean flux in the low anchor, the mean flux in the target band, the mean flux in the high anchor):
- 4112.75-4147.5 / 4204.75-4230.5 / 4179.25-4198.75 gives -1.20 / 5.8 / 5.75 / 5.23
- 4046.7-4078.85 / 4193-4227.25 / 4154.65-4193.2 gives -1.77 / 5.82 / 5.64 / 5.26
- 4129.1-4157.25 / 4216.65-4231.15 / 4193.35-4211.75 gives 0.41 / 5.53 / 5.26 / 5.33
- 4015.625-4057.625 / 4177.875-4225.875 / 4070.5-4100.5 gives -3.00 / 5.58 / 6.1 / 5.44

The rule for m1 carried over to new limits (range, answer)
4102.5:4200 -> 6.5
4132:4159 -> 5.879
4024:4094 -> 6.319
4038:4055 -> 5.831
